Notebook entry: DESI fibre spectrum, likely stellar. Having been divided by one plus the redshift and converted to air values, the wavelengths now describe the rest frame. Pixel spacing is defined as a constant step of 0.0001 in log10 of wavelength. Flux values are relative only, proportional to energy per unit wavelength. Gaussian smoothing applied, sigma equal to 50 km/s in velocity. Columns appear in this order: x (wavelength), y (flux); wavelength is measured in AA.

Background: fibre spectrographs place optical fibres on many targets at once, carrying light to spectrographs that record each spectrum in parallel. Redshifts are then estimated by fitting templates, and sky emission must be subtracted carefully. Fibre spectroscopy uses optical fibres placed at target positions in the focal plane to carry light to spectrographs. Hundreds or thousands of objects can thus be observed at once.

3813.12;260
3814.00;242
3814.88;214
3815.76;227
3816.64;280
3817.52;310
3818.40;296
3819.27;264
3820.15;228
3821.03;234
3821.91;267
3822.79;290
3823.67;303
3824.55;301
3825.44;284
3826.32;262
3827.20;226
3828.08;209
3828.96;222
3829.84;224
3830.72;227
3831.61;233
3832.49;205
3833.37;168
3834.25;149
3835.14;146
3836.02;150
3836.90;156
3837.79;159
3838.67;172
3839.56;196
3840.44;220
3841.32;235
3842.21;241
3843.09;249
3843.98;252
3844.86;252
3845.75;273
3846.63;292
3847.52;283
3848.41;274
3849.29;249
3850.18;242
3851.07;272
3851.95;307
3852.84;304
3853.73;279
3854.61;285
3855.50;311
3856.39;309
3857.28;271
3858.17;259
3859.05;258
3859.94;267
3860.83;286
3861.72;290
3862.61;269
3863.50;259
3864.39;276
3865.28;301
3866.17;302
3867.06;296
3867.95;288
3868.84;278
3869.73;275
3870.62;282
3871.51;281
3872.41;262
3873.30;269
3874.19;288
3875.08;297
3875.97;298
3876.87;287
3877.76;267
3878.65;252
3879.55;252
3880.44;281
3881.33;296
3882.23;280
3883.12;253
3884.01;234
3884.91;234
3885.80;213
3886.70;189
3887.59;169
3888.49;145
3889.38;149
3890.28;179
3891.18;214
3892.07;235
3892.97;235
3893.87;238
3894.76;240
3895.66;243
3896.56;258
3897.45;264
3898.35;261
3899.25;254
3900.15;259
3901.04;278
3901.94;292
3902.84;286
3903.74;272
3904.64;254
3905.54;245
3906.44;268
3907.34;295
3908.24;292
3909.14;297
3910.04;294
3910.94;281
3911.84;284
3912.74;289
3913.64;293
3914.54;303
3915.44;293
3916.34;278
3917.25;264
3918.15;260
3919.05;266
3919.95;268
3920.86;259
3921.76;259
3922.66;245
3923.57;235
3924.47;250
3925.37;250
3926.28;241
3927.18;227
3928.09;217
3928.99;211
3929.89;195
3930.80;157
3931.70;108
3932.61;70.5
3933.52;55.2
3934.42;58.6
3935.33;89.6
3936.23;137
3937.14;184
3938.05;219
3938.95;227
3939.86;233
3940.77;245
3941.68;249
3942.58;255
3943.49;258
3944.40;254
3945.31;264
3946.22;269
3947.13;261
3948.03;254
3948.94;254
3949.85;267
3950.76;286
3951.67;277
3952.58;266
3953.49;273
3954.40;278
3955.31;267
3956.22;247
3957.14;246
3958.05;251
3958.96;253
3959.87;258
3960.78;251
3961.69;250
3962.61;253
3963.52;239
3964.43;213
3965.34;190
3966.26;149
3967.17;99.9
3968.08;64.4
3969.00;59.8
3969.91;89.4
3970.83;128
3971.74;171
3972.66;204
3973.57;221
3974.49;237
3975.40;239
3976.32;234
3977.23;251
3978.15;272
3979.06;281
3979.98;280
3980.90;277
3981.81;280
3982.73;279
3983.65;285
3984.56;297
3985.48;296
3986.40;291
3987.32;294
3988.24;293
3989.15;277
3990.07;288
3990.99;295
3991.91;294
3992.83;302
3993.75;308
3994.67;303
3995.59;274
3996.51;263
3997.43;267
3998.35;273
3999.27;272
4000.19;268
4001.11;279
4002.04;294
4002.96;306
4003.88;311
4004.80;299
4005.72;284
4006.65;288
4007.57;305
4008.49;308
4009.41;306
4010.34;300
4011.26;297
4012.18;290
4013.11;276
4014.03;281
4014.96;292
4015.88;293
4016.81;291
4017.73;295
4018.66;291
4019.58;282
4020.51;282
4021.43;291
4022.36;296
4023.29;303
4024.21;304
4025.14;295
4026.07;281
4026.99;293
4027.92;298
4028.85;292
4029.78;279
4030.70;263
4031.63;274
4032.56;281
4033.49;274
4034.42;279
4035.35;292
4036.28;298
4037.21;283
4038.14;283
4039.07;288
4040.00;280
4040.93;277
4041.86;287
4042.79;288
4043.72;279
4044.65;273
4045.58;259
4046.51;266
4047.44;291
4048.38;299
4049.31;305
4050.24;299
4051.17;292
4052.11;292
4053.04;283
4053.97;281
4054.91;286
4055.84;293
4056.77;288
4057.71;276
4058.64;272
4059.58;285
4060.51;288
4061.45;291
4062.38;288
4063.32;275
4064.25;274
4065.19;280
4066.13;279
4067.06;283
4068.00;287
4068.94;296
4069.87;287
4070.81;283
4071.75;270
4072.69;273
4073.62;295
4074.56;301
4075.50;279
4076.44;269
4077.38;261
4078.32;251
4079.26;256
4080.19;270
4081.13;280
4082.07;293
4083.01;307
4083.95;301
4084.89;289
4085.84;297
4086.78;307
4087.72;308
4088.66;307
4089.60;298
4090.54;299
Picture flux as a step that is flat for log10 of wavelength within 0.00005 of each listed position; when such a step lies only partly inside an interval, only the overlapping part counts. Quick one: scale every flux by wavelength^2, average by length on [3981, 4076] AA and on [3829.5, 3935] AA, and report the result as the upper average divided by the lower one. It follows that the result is 1.26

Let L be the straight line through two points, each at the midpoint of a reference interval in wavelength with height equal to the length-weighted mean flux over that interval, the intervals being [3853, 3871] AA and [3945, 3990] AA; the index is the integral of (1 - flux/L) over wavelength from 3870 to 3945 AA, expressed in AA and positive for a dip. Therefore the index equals 7.0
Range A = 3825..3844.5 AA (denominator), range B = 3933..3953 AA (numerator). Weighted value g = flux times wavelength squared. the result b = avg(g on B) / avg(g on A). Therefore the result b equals 1.12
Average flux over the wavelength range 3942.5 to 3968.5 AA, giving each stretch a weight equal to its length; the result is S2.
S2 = 240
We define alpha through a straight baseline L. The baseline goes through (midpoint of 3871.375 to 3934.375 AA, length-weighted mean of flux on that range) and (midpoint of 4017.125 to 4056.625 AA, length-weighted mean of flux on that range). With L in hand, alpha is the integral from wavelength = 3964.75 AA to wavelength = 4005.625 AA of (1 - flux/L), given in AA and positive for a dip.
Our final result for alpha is 3.3 AA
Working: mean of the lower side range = 244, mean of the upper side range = 286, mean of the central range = 249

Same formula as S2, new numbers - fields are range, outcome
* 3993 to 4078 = 286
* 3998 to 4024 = 291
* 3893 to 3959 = 243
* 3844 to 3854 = 274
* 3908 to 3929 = 266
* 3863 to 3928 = 260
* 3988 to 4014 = 290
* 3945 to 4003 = 250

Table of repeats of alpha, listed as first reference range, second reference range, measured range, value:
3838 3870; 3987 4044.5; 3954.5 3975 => 6.03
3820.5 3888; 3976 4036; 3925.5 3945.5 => 6.09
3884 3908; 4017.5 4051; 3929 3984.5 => 9.13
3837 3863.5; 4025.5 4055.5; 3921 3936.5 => 5.21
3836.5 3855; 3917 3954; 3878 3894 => 0.75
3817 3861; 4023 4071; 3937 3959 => 1.02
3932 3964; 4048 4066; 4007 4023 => -1.75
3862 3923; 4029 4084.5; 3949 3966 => 1.12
